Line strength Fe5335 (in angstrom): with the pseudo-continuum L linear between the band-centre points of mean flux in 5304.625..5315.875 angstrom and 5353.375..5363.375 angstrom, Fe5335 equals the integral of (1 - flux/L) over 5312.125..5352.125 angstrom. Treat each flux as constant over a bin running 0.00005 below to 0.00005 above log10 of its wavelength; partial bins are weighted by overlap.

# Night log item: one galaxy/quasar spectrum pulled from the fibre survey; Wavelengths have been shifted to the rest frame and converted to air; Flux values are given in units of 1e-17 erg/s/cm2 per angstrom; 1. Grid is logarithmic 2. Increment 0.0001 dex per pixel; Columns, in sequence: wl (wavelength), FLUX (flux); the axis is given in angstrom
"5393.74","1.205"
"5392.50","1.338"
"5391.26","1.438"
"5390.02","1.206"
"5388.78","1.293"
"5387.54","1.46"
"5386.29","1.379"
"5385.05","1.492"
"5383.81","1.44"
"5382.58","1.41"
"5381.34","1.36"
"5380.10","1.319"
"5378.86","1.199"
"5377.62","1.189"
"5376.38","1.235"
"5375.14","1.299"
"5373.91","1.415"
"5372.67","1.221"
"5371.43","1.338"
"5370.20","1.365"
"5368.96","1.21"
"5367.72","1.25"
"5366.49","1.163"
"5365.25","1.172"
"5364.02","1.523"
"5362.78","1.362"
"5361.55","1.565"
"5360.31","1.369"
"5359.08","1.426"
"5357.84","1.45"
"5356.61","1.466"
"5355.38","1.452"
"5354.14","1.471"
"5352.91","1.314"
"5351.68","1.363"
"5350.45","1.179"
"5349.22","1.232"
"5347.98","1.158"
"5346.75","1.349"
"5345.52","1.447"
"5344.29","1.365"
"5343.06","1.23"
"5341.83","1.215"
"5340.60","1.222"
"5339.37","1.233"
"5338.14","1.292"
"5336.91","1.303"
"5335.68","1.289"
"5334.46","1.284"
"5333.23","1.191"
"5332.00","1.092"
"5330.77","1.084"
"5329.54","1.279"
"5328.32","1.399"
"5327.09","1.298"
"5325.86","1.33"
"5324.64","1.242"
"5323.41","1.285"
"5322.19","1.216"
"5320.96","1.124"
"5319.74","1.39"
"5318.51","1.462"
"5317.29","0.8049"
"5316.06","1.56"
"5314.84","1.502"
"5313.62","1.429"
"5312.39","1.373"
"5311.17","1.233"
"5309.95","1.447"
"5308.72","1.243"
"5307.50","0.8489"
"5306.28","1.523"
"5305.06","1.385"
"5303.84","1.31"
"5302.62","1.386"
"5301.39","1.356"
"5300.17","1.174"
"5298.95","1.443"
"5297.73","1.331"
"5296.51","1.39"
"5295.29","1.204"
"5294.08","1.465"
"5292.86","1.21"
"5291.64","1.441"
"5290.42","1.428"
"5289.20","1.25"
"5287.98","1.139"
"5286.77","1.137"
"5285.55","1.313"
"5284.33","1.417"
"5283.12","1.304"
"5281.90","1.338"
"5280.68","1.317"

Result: 3.1 angstrom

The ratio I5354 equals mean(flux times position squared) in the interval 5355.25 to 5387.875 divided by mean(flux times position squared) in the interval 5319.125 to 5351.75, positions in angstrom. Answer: 1.09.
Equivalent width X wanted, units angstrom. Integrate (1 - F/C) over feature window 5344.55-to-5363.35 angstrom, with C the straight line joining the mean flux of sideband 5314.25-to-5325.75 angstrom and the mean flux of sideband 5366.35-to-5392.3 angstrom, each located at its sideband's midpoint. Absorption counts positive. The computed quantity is -0.9 angstrom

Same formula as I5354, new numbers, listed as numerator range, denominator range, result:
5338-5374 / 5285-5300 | 1.04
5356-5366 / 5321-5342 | 1.15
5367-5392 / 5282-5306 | 1.03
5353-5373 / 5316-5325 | 1.12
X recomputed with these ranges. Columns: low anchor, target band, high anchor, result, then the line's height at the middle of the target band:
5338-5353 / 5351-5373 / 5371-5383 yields -1.3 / 1.29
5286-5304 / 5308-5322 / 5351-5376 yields 0.1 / 1.32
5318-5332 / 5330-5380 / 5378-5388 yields 1.0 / 1.33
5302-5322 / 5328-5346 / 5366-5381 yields 0.5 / 1.29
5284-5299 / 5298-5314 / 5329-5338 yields -0.4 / 1.28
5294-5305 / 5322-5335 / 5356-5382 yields 0.8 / 1.33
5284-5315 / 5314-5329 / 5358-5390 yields 0.2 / 1.32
